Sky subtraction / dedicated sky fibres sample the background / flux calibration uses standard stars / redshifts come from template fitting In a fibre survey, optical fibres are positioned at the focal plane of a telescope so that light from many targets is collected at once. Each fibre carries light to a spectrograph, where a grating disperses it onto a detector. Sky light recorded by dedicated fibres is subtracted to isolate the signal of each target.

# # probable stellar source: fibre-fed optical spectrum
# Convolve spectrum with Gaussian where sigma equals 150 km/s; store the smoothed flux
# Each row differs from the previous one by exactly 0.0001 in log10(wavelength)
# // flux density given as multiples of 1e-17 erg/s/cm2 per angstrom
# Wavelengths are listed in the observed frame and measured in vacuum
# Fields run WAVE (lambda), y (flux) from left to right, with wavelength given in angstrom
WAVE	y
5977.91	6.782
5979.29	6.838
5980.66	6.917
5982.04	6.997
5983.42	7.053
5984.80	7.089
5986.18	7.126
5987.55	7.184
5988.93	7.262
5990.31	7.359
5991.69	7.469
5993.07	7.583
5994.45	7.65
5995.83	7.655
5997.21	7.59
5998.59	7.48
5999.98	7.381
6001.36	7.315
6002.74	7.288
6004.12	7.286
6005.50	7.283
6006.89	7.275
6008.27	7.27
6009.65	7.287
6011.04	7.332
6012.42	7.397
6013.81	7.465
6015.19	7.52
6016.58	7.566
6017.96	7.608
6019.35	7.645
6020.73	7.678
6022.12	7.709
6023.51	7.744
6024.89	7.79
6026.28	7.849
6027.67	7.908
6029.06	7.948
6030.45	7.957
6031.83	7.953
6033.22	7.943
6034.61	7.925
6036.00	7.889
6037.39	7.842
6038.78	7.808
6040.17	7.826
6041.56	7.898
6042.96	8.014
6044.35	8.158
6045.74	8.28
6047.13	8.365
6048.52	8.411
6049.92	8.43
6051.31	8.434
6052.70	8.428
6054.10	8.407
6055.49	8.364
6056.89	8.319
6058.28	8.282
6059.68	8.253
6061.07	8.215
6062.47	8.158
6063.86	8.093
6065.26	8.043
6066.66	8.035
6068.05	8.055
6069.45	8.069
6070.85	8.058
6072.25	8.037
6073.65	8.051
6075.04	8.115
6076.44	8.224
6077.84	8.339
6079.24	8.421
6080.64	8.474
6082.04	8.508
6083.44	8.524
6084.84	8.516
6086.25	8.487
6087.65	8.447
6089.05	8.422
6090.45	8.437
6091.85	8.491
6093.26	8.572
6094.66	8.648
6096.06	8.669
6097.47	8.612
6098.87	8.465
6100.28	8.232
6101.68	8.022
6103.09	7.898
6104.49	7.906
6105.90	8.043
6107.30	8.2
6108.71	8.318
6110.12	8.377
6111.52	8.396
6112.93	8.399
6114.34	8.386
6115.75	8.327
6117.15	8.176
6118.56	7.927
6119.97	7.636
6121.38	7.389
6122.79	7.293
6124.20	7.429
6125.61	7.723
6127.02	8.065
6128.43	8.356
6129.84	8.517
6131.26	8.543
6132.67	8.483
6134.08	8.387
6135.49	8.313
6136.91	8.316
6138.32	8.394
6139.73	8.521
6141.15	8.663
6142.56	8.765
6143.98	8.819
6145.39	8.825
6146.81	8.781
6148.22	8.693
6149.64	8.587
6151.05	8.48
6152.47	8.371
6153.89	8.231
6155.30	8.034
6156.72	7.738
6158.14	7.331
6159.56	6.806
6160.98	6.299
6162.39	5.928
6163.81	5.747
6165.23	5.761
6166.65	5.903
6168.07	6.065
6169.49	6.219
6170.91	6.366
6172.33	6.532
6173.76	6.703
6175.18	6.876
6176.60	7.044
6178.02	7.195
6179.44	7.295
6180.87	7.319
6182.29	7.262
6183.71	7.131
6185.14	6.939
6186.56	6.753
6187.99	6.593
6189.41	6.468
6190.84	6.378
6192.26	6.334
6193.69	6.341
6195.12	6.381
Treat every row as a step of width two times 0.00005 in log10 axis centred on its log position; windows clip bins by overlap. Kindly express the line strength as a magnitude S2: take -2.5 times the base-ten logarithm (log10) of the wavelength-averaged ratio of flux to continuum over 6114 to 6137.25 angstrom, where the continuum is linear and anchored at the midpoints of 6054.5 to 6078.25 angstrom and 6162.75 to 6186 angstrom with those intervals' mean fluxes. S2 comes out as -0.105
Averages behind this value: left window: 8.16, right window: 6.64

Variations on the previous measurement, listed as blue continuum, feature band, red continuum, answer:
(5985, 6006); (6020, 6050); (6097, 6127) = -0.048 mag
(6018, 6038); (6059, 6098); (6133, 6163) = -0.049 mag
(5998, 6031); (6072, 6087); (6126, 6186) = -0.108 mag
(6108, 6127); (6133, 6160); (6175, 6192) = -0.111 mag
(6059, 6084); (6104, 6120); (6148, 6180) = -0.070 mag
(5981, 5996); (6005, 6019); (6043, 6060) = 0.040 mag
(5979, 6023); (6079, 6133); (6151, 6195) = -0.172 mag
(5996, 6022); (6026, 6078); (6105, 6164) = -0.064 mag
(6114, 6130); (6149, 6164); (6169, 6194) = -0.031 mag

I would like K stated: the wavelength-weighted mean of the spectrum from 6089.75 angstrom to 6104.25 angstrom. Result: 8.39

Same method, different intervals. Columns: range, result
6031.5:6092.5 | 8.22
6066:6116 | 8.31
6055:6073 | 8.15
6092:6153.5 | 8.3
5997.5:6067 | 7.85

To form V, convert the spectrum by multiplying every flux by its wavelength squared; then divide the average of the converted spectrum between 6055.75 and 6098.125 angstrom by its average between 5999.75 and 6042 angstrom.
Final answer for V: 1.1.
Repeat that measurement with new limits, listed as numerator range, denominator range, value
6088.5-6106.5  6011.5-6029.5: 1.12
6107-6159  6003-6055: 1.09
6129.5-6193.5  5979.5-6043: 1.03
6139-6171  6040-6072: 0.95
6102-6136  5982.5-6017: 1.14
